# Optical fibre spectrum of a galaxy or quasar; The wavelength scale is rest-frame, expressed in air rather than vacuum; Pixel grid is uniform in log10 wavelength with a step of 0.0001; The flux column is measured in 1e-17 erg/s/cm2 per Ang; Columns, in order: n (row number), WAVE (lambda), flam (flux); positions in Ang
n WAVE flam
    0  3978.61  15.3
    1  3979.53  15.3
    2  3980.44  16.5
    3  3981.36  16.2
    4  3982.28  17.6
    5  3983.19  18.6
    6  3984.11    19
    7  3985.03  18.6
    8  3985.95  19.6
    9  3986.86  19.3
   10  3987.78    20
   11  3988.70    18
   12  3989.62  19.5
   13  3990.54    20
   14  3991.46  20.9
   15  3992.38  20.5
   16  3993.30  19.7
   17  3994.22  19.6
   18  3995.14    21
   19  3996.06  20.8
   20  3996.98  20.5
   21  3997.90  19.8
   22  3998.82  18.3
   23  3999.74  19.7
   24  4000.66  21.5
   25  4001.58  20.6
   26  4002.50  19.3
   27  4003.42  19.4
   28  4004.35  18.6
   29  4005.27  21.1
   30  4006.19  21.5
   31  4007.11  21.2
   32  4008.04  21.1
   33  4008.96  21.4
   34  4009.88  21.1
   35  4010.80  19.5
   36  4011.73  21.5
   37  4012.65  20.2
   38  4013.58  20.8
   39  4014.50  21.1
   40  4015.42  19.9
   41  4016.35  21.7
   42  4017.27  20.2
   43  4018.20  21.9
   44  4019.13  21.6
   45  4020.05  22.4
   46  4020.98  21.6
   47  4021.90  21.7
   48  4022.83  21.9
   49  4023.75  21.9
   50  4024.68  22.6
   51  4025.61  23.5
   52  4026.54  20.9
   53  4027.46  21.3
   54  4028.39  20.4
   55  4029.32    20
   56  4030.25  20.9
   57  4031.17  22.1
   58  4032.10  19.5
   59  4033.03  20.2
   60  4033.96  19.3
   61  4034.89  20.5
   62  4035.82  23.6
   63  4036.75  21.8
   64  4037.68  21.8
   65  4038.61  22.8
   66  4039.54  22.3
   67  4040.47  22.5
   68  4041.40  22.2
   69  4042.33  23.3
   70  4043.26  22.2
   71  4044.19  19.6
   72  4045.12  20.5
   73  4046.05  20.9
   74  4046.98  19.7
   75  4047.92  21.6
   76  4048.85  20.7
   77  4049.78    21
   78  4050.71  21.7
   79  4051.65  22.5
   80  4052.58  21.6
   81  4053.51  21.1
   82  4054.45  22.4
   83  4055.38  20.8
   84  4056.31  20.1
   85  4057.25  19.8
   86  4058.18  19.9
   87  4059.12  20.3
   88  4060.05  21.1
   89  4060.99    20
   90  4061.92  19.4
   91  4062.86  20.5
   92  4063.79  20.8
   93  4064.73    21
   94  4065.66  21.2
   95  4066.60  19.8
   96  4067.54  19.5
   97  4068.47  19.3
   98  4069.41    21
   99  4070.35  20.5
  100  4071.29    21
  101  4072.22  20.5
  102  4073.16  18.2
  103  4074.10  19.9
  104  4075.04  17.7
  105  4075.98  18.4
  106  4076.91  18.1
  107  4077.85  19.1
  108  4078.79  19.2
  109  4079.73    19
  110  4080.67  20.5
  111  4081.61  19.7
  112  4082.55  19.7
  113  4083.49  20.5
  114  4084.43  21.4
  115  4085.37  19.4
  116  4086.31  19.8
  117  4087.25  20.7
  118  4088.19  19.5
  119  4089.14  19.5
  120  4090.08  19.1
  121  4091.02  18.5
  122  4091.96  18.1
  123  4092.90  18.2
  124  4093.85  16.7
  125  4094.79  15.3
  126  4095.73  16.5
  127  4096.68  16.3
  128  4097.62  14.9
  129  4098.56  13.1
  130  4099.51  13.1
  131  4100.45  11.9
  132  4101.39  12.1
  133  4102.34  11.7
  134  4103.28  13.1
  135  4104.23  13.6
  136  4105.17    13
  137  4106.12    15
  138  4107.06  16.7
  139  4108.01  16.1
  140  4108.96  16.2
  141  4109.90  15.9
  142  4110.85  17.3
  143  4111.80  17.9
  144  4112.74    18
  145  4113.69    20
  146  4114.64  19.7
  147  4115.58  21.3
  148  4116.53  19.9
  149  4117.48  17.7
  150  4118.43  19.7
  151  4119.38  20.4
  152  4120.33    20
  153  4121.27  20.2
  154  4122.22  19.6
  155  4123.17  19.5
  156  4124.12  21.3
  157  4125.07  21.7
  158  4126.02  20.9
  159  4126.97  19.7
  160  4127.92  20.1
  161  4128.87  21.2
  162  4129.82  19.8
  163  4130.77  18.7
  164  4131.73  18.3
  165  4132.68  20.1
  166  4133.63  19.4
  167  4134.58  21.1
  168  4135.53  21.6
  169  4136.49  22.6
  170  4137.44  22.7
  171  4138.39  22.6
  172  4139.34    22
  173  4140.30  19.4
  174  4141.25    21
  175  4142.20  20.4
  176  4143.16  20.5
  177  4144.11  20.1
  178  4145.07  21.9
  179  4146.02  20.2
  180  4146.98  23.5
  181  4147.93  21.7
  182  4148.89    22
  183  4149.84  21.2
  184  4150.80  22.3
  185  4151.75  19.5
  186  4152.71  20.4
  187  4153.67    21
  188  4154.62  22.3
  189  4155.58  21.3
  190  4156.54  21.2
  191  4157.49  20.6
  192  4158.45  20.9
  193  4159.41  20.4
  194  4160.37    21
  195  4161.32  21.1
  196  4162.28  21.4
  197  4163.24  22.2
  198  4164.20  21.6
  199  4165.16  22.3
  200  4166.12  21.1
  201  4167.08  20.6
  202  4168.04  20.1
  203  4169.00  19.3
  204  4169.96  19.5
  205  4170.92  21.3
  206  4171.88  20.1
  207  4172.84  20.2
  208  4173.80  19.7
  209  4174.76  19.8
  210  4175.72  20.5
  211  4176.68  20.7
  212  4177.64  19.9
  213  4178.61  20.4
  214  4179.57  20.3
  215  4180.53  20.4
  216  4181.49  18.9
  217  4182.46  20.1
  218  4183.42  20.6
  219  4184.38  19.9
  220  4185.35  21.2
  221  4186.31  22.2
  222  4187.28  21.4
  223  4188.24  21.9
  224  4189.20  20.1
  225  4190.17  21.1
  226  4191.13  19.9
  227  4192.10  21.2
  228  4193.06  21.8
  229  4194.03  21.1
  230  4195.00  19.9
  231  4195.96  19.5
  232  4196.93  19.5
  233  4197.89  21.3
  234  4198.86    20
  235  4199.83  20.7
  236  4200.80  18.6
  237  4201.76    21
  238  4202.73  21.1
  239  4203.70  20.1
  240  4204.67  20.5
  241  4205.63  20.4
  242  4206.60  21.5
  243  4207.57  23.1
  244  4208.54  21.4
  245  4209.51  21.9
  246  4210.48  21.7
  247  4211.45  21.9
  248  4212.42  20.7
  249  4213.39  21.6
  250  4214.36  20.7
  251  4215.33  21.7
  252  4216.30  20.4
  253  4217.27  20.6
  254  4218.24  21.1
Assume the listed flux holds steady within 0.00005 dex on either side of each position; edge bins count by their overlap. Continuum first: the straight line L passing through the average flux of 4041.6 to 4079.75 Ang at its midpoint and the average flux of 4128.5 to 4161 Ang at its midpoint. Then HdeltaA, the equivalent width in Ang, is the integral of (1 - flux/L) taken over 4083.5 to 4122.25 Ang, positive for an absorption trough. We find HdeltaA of 6.41 Ang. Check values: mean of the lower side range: 20.4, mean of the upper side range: 21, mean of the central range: 17.3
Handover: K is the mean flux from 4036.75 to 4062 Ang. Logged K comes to 21.2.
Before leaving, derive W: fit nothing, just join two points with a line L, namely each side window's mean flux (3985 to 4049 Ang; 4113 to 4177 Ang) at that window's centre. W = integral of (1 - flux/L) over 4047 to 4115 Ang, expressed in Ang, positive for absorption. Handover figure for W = 7.17 Ang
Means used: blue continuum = 20.8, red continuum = 20.7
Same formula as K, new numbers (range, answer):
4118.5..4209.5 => 20.7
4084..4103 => 16.7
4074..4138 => 18.3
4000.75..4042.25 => 21.2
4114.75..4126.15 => 20.2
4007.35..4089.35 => 20.7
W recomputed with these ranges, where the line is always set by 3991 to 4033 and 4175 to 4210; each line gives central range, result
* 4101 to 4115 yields 3.4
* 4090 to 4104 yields 3.8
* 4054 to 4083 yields 1.1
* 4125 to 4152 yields -0.3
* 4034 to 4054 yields -0.8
